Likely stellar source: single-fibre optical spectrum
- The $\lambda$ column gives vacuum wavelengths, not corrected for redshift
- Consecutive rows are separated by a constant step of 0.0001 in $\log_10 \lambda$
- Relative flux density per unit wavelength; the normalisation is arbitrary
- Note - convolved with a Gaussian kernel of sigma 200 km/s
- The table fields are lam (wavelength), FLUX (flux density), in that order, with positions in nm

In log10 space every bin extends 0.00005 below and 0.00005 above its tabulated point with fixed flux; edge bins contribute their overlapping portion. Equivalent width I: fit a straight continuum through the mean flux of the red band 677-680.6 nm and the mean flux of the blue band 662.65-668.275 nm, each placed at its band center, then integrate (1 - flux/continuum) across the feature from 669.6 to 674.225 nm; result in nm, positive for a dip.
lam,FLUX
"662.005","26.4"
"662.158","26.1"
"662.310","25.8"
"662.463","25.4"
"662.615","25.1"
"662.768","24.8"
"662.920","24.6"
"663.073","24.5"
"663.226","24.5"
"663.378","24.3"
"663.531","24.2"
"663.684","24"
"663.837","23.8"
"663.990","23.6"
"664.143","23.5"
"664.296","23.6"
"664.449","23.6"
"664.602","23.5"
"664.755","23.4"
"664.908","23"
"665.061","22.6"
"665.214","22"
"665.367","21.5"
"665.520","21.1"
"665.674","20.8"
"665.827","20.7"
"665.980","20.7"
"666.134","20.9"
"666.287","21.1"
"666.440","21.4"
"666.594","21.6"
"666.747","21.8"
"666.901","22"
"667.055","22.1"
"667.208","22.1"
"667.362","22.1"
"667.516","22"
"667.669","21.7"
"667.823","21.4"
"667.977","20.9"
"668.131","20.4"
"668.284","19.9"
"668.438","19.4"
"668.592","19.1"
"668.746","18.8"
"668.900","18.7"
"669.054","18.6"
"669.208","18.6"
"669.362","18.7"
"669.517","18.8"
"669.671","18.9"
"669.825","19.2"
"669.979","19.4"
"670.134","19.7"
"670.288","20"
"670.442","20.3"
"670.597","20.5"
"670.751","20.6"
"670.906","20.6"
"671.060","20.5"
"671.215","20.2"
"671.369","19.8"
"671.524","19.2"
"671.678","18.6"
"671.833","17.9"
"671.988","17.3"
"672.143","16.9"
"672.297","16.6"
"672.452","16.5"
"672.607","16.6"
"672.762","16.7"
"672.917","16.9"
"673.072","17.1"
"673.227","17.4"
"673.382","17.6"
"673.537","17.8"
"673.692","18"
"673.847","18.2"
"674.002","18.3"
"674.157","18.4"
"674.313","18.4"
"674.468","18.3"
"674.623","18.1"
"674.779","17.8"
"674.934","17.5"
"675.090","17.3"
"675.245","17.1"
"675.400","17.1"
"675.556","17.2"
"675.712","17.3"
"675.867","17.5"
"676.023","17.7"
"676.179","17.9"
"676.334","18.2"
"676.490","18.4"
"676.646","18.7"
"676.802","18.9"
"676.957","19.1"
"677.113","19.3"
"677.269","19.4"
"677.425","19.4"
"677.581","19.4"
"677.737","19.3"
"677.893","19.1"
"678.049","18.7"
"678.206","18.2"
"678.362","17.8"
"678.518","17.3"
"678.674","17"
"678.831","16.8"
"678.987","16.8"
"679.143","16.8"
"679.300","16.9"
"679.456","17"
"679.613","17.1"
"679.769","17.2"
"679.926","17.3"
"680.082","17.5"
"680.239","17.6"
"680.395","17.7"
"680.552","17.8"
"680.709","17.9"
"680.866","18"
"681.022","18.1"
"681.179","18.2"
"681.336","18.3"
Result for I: 0.40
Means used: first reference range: 22.5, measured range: 18.5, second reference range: 17.9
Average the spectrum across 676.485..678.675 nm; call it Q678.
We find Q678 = 18.7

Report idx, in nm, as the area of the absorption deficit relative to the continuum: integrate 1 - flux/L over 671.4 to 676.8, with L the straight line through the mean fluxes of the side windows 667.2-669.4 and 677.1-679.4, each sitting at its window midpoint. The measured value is 0.35 nm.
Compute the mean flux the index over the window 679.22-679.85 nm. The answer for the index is 17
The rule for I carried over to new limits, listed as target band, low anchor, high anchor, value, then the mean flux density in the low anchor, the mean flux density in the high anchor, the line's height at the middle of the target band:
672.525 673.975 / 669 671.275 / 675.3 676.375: 0.09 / 19.6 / 17.5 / 18.5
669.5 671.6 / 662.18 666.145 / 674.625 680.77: 0.09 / 23.4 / 17.9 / 20.8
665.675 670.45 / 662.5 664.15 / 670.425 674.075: 0.17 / 24.3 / 18.3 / 21.1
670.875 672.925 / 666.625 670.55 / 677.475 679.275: 0.14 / 20.2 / 17.9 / 19.4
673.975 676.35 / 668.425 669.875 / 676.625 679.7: 0.08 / 18.8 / 18.1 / 18.4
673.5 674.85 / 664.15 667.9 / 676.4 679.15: 0.09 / 22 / 18.4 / 19.5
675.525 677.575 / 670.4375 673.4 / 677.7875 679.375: -0.07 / 18.4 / 17.6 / 17.8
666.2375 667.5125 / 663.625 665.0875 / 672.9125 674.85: 0.01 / 23.5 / 17.9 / 22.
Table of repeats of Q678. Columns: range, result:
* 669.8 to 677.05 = 18.3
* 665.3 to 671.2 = 20.4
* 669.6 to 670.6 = 19.7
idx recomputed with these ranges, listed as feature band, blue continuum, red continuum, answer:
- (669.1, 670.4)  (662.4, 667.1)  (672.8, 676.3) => 0.067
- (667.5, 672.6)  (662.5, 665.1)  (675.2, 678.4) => 0.473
